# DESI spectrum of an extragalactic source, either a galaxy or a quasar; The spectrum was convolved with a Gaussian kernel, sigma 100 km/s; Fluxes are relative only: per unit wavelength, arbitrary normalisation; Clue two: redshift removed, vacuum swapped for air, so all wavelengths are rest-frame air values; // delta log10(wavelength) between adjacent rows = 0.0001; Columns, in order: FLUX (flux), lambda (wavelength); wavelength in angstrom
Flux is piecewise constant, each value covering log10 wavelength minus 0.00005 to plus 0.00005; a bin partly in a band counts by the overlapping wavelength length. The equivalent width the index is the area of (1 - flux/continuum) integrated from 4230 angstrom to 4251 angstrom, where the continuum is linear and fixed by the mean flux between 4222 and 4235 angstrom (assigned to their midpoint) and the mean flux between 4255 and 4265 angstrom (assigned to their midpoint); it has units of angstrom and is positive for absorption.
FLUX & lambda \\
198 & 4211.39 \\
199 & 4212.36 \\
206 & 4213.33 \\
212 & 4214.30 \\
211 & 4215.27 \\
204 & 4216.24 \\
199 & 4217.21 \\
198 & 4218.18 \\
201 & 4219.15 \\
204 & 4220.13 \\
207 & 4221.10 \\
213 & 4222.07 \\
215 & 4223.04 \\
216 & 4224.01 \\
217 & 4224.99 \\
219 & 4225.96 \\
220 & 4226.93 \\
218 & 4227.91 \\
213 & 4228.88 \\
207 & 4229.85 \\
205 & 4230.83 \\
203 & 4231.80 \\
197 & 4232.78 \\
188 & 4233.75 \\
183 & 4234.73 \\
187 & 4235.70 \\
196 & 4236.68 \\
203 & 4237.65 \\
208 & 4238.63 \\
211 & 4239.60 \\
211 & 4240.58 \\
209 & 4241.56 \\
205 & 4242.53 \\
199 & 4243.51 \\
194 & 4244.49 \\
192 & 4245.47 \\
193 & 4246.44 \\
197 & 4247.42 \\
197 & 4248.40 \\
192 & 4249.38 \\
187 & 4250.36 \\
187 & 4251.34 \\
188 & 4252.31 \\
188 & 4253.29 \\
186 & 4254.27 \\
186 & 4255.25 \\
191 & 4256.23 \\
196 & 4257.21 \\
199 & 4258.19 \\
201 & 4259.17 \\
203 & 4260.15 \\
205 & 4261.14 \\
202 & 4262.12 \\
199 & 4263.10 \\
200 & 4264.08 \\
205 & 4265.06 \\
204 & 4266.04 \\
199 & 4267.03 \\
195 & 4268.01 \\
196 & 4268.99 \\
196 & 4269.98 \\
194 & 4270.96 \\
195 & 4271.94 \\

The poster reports 0.7 angstrom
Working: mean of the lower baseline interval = 208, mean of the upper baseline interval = 199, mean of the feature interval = 198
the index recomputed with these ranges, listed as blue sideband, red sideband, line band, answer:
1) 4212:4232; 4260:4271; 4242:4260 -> 0.8 angstrom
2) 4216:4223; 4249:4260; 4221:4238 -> -0.4 angstrom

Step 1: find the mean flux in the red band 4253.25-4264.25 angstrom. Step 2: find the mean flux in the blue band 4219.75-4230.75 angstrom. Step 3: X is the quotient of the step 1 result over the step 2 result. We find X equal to 0.9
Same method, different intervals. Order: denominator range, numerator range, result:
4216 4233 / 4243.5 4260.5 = 0.92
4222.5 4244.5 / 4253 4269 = 0.96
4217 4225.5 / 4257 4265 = 0.97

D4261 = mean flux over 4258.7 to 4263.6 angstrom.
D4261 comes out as 202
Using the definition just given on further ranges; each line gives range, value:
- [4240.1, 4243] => 209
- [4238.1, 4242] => 209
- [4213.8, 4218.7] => 205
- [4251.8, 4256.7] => 188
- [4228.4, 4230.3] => 210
